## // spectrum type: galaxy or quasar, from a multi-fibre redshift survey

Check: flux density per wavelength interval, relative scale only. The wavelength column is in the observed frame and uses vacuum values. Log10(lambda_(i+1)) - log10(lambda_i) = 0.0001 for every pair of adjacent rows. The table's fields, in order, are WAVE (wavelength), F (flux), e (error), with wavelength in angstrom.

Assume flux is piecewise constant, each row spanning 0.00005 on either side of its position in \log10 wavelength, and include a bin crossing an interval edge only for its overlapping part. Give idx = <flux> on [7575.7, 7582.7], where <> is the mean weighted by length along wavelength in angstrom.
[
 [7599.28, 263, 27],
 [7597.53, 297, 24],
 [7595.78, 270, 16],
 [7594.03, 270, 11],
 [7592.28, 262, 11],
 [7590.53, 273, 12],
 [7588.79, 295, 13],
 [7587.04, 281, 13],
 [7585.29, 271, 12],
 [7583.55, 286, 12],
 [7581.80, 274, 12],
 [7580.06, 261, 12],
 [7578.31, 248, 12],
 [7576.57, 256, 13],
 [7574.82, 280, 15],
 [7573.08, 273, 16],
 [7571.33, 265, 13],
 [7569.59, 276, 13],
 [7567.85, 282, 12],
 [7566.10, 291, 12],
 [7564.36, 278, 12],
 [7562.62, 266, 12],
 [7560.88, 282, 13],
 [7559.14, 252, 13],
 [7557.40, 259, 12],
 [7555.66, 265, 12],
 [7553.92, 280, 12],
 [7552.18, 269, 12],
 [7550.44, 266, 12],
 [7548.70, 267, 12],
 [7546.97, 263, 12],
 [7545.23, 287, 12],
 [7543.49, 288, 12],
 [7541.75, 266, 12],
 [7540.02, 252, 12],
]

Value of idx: 260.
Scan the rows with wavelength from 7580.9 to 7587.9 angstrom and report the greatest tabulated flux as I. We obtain 286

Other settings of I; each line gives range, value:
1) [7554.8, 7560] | 265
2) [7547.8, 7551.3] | 267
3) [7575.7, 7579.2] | 256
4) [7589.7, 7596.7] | 273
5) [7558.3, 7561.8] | 282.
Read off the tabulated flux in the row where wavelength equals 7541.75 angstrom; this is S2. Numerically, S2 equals 266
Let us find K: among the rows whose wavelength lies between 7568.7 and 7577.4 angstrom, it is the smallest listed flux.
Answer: 256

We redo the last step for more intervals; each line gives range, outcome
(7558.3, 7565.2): 252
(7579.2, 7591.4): 261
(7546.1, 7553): 263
